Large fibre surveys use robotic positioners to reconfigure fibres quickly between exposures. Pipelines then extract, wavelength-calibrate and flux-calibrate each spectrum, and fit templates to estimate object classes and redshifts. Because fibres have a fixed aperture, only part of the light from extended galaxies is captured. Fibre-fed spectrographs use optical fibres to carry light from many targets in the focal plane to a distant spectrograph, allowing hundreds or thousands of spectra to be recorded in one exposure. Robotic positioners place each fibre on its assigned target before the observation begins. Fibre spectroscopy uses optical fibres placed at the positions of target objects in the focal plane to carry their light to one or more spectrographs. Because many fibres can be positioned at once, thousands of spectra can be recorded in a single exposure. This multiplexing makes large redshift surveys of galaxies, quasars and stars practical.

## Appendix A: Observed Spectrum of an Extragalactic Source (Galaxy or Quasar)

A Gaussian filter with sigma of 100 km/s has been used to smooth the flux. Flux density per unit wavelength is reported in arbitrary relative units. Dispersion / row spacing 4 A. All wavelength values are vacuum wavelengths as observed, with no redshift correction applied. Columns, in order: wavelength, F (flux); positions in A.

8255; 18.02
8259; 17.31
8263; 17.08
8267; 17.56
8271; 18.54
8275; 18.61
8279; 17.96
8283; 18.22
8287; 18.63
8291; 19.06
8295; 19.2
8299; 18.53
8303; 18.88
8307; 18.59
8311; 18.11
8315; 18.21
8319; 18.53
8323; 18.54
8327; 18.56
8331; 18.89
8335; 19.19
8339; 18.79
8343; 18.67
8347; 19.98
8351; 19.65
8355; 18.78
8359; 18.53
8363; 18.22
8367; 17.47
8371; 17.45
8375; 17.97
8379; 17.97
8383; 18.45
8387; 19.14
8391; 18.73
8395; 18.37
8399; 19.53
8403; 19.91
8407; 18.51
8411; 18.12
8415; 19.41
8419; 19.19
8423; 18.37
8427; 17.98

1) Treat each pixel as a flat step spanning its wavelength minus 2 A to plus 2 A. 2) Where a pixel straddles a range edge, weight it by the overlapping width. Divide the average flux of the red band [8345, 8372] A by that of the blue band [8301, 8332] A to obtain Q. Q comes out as 1.01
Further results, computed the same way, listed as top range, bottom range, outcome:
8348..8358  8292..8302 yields 1.02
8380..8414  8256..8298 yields 1.03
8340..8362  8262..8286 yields 1.06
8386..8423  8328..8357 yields 0.99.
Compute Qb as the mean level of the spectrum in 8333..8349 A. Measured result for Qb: 19.2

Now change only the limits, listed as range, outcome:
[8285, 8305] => 18.9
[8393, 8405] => 19.3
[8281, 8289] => 18.4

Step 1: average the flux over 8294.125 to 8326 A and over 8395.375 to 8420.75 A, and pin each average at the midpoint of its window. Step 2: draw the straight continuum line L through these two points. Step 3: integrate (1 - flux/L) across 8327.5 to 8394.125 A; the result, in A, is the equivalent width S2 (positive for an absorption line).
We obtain 0.7 A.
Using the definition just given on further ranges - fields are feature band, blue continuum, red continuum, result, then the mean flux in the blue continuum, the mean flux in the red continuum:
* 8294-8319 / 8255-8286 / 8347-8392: -0.6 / 17.9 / 18.5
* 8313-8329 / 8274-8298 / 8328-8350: 0.4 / 18.6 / 19.1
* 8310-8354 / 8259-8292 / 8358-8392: -1.7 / 18.1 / 18.2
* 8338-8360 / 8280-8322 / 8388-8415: -0.4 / 18.6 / 18.9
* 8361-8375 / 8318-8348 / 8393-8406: 1.0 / 18.9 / 19.2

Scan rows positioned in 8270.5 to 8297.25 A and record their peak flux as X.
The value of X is 19.2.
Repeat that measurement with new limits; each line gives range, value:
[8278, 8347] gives 19.98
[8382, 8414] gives 19.91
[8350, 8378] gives 19.65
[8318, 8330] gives 18.56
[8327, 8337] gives 19.19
